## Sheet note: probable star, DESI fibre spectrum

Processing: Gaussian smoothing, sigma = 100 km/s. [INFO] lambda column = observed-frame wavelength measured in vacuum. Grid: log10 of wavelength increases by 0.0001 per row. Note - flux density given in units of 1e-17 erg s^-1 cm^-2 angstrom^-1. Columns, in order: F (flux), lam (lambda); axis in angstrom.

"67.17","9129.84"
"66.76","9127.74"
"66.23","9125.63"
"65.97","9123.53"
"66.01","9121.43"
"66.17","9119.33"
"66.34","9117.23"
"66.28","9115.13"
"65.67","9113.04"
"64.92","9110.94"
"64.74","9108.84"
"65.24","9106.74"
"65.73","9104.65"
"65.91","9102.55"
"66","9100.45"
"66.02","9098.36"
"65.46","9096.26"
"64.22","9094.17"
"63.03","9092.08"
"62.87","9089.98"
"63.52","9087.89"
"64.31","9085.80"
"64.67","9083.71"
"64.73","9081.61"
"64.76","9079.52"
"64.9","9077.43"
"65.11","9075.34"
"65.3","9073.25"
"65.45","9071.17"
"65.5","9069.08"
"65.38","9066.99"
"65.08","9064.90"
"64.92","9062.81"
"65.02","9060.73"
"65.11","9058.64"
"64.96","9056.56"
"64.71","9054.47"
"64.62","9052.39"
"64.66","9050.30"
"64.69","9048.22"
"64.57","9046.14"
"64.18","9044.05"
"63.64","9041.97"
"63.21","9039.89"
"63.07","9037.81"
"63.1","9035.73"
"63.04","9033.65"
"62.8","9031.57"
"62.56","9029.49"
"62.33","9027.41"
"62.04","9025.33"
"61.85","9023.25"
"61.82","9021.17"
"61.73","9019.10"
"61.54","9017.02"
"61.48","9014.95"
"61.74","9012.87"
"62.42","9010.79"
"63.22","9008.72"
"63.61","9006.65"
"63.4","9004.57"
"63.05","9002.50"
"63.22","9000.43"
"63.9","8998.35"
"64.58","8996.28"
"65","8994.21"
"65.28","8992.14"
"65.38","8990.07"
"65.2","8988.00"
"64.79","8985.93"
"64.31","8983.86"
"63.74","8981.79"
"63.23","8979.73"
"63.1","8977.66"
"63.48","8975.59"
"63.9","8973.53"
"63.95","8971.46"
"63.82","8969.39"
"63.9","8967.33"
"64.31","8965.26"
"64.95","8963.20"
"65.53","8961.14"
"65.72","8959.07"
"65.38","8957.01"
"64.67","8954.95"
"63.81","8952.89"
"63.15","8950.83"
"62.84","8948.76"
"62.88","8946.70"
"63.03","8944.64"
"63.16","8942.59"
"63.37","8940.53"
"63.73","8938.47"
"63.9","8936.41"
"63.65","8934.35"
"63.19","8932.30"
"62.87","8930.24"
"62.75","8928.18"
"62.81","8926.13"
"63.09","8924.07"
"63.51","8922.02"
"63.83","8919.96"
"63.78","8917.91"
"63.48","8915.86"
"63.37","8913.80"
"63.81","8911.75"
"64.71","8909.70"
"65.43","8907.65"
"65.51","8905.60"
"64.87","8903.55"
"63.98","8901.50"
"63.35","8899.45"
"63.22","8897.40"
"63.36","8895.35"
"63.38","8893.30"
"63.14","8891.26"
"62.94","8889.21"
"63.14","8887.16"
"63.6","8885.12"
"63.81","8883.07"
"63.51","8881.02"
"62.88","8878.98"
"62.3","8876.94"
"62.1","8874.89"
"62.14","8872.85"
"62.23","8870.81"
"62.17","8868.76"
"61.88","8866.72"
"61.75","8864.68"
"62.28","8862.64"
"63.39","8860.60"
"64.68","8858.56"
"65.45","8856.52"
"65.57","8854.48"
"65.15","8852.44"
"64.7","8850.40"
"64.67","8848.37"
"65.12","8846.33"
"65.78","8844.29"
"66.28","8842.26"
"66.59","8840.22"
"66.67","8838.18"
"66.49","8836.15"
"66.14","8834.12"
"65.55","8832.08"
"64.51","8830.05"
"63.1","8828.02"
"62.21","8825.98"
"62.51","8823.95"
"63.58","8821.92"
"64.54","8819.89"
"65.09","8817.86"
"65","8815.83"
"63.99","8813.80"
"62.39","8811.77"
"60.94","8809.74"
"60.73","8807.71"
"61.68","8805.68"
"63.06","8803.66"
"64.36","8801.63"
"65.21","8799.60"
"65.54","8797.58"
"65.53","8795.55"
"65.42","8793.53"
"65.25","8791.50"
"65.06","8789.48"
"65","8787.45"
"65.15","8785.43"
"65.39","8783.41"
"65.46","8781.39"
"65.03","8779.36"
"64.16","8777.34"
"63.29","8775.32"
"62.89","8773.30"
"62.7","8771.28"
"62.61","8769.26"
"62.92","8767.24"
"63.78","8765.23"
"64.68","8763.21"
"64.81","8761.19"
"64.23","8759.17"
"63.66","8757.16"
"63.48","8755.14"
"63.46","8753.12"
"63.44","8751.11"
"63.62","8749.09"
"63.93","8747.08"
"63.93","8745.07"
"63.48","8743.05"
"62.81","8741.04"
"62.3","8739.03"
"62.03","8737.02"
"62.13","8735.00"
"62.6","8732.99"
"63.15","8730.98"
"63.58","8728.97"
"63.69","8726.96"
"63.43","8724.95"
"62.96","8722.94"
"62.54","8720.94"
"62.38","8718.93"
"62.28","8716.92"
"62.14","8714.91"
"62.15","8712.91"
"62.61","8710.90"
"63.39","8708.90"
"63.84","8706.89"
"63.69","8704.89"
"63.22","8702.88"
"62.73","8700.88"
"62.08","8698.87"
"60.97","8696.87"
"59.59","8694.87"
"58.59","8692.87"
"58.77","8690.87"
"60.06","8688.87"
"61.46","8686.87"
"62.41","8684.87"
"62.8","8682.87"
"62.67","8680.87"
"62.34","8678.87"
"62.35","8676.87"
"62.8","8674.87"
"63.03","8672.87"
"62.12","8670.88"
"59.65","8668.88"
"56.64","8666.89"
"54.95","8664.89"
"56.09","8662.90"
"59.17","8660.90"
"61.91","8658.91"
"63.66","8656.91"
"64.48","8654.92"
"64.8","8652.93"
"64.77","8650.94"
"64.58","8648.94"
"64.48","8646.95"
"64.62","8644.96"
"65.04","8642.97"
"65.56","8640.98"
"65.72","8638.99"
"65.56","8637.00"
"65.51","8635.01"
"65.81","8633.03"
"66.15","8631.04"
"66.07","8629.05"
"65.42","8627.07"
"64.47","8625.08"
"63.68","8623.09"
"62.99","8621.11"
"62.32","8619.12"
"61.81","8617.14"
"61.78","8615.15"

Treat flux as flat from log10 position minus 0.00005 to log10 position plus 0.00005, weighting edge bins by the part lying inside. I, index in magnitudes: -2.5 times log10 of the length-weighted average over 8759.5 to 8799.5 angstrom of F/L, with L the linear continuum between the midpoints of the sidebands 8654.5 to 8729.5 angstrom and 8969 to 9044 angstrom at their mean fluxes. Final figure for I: -0.04 mag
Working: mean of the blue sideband 61.6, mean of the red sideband 63.3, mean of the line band 64.5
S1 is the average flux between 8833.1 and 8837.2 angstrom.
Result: 66.4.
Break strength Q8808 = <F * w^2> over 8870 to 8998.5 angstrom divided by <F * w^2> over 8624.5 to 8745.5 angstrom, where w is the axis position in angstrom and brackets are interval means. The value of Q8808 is 1.1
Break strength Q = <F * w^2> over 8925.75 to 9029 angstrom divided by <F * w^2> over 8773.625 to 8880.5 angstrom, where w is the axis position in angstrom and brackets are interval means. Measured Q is 1.0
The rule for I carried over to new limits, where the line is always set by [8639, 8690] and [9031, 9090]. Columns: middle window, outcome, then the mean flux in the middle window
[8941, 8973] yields 0.00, 64.1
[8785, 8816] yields -0.02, 64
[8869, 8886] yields 0.01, 62.8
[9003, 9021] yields 0.03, 62.4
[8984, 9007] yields 0.00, 64.3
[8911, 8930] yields 0.01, 63.3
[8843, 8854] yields -0.03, 65.2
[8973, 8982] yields 0.01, 63.5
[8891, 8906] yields -0.01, 63.8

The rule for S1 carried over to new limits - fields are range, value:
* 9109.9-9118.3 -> 65.8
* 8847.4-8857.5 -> 65.1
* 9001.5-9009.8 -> 63.4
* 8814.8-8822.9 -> 64.6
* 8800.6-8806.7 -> 63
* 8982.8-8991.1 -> 64.9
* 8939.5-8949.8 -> 63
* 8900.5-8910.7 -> 64.9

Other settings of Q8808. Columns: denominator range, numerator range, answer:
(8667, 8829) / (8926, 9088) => 1.07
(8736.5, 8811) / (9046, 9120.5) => 1.09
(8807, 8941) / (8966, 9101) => 1.04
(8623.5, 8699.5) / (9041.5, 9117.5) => 1.14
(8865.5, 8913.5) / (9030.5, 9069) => 1.05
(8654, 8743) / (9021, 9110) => 1.13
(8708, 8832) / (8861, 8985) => 1.03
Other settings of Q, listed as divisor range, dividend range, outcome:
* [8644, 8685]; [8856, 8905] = 1.07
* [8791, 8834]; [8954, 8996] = 1.05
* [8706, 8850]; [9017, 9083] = 1.06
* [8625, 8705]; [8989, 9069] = 1.10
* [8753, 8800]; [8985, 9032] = 1.03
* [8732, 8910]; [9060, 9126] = 1.08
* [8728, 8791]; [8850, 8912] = 1.03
